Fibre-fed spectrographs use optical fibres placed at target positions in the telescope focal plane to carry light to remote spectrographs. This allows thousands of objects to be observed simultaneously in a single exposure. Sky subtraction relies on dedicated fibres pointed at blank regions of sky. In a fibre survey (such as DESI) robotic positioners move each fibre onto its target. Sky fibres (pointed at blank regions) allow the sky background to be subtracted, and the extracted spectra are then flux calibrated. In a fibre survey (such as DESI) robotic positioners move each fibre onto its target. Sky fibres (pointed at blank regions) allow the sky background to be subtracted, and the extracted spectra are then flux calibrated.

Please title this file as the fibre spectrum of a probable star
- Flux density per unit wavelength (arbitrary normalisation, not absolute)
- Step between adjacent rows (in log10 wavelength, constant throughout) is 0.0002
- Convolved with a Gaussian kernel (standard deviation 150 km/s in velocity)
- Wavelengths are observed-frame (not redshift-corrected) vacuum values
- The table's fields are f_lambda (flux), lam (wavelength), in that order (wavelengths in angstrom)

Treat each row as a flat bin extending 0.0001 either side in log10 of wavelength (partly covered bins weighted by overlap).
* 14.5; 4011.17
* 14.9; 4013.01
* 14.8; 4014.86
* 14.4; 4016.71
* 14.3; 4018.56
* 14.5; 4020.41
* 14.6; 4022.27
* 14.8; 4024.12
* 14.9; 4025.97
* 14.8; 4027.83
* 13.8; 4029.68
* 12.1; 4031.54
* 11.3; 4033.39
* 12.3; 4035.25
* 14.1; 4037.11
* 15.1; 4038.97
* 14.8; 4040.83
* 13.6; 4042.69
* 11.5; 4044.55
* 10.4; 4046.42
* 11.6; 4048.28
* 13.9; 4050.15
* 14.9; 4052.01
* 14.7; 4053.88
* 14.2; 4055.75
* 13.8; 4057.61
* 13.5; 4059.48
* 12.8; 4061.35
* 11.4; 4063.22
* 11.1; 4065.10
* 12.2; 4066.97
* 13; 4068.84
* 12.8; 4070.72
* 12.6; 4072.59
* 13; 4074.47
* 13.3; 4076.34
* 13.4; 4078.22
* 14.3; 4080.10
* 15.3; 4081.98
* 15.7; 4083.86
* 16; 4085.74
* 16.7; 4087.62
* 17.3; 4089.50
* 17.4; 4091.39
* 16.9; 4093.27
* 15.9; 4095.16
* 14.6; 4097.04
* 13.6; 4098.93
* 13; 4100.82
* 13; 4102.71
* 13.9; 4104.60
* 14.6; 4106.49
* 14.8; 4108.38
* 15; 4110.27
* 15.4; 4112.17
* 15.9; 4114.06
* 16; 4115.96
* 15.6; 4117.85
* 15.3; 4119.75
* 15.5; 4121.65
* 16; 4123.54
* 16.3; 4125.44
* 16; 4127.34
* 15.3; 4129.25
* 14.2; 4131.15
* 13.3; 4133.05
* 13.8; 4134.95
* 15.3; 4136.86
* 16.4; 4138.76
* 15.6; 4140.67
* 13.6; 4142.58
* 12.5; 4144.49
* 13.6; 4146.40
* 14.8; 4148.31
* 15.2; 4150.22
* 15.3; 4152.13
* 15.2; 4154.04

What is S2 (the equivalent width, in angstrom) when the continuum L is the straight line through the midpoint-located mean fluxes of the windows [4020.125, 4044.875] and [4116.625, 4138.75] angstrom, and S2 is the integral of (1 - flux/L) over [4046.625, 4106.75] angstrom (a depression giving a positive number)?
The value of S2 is 1.7 angstrom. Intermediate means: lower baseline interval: 13.8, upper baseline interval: 15.2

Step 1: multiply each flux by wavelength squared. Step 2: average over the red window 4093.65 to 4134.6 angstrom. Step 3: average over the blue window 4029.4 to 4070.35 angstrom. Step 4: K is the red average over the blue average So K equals 1.19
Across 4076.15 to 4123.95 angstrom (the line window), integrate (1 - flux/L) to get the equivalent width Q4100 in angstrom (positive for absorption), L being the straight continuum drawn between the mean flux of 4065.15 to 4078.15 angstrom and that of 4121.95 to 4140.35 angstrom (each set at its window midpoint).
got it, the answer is -4.4 angstrom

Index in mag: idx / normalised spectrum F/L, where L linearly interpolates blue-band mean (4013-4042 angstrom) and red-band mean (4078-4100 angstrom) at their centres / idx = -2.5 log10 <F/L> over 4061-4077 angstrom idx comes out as 0.21 mag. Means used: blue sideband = 14.1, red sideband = 15.6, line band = 12.4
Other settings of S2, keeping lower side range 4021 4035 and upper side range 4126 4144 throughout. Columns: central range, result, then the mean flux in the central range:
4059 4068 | 1.2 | 12.1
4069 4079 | 0.8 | 13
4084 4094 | -1.7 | 16.8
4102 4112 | 0.1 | 14.4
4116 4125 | -0.6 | 15.7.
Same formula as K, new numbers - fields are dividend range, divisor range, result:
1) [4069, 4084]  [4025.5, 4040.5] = 1.03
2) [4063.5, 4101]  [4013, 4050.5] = 1.08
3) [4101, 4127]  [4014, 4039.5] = 1.13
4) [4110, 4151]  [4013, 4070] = 1.17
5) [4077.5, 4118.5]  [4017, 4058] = 1.15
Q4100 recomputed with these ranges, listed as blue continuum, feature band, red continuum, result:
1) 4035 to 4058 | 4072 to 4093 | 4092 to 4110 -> -1.3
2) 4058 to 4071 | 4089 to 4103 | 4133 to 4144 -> -2.0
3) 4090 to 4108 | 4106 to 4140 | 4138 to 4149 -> -1.6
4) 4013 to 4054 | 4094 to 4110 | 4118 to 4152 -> 0.3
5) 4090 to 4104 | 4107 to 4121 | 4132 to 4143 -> -0.5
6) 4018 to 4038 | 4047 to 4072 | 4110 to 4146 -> 2.0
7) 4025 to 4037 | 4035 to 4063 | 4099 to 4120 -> 0.4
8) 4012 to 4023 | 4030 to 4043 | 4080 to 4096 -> 1.5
